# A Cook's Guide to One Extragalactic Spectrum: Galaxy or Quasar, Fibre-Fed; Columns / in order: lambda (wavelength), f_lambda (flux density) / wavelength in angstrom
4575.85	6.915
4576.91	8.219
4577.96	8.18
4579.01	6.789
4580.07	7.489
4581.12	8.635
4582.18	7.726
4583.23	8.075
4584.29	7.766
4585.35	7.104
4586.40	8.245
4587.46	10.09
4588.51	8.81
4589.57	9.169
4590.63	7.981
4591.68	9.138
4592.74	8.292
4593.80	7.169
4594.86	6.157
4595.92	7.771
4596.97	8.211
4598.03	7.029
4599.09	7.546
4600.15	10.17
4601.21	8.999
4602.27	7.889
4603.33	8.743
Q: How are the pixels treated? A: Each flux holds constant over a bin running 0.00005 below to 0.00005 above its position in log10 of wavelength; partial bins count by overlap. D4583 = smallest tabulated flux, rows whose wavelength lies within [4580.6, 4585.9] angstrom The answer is 7.104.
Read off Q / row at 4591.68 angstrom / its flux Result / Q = 9.138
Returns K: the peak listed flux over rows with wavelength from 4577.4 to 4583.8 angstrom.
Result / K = 8.635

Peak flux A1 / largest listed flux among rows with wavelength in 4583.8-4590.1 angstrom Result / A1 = 10.09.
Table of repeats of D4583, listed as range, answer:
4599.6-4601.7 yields 8.999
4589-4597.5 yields 6.157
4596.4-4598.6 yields 7.029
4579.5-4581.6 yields 7.489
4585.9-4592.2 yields 7.981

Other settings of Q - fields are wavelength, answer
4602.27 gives 7.889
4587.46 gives 10.09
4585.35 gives 7.104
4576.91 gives 8.219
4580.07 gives 7.489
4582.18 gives 7.726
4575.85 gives 6.915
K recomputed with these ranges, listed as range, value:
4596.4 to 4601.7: 10.17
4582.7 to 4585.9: 8.075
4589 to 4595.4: 9.169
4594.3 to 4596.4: 7.771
